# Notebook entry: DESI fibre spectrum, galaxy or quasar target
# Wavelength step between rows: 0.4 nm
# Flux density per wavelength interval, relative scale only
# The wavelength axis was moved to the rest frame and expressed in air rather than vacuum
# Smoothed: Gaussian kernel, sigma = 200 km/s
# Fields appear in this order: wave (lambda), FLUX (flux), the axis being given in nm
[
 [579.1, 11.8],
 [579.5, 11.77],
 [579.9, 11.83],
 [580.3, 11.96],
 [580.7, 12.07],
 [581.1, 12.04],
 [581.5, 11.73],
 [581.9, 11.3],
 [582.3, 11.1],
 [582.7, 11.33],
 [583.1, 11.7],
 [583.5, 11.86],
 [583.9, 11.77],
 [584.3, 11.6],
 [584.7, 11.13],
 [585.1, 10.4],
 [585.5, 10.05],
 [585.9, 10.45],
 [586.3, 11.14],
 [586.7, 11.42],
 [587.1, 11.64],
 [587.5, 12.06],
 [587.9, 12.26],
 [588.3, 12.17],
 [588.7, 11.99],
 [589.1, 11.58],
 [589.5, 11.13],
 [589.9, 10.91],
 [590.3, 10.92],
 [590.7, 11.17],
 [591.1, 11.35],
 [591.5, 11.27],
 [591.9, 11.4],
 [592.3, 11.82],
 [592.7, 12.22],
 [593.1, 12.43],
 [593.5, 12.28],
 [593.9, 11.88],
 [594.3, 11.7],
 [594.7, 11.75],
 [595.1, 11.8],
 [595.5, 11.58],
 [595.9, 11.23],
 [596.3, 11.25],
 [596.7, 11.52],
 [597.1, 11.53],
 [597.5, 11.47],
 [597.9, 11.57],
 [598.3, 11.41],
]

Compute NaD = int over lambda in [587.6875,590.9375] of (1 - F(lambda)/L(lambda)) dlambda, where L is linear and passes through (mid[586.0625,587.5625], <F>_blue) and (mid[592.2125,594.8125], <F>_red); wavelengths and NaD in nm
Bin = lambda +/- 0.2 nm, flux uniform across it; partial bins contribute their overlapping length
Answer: 0.05 nm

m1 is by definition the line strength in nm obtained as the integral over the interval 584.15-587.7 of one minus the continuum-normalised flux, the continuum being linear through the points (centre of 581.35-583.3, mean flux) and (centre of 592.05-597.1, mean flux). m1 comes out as 0.134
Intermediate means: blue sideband 11.4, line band 11.1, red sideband 11.8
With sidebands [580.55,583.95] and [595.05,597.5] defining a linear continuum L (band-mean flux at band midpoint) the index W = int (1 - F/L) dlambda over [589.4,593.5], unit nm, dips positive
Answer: 0.01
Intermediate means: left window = 11.6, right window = 11.5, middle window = 11.5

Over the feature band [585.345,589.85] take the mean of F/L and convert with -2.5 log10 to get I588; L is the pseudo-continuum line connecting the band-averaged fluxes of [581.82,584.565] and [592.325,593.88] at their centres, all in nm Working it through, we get 0.04 mag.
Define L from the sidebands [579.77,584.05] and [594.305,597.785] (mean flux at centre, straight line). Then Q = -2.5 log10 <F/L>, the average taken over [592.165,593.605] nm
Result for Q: -0.06 mag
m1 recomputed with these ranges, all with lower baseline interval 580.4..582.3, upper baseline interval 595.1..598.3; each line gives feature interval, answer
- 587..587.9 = -0.03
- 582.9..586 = 0.14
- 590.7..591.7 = 0.02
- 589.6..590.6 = 0.05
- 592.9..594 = -0.07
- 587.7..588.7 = -0.05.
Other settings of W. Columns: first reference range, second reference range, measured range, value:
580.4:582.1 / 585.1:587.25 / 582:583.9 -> -0.007 nm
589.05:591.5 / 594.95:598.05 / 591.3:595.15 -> -0.184 nm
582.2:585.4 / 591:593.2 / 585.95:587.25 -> 0.021 nm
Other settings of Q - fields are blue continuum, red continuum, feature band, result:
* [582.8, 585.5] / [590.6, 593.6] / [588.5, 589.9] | 0.01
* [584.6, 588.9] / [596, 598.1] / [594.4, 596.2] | -0.01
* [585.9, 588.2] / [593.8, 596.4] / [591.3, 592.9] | -0.01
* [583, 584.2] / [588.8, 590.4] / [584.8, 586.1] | 0.12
